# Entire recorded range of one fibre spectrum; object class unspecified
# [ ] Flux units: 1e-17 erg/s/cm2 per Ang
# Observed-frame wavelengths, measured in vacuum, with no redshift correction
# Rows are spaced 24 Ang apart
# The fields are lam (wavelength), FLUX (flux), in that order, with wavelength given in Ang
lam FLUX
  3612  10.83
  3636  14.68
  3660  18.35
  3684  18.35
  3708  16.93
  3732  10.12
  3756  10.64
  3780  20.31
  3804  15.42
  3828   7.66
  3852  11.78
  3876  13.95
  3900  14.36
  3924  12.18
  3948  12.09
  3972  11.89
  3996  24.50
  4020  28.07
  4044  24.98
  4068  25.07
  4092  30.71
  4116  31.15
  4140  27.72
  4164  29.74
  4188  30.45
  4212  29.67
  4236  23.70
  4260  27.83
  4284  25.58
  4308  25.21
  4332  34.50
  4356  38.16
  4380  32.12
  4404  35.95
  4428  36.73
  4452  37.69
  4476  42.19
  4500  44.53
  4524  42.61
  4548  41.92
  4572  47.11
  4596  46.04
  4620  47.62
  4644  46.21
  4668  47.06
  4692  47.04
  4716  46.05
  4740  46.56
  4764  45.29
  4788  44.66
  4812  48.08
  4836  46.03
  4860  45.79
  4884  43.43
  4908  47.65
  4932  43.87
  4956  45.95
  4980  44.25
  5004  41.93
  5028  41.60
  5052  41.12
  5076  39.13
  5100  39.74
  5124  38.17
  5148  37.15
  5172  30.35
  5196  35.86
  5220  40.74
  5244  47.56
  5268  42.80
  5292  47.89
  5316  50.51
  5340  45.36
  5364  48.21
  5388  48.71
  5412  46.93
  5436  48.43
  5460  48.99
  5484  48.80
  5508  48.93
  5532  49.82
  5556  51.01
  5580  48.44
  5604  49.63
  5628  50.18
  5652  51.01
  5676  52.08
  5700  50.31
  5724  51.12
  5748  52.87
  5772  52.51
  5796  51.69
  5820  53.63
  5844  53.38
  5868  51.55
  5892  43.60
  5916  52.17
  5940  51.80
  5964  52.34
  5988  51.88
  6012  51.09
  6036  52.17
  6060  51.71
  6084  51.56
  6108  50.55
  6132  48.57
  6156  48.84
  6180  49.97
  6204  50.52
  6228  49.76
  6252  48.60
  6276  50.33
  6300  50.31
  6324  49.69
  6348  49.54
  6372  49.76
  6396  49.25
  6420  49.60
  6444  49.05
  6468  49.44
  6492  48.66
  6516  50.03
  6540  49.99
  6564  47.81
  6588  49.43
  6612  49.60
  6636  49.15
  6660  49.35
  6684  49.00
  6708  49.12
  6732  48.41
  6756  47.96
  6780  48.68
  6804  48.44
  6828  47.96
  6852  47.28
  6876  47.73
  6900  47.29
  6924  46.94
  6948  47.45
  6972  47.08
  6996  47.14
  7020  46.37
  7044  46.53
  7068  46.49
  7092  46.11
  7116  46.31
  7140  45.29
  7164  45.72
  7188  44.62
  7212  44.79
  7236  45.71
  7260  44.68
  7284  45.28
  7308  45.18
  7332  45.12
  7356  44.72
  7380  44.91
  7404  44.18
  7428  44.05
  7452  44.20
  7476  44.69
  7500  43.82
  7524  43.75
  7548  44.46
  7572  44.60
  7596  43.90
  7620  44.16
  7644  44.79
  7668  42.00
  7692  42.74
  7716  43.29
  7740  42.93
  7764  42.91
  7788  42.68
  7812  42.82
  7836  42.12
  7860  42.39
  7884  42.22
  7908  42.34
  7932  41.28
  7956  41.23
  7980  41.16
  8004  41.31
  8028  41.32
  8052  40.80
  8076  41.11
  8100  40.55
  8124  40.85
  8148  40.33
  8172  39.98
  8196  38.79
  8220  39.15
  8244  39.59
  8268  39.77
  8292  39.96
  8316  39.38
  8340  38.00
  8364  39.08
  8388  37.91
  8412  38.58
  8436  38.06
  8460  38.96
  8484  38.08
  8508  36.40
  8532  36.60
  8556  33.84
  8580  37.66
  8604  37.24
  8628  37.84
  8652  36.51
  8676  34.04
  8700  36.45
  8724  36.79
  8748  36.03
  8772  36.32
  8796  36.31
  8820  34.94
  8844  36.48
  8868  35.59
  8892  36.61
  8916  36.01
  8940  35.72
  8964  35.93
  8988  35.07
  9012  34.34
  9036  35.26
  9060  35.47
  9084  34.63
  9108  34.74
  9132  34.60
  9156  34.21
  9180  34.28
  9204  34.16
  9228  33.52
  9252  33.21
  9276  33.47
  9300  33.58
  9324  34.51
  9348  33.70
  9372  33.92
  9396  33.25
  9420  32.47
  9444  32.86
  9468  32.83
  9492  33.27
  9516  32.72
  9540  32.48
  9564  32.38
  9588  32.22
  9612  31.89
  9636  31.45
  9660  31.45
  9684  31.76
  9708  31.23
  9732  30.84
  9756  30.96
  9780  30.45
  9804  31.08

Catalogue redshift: 0.000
